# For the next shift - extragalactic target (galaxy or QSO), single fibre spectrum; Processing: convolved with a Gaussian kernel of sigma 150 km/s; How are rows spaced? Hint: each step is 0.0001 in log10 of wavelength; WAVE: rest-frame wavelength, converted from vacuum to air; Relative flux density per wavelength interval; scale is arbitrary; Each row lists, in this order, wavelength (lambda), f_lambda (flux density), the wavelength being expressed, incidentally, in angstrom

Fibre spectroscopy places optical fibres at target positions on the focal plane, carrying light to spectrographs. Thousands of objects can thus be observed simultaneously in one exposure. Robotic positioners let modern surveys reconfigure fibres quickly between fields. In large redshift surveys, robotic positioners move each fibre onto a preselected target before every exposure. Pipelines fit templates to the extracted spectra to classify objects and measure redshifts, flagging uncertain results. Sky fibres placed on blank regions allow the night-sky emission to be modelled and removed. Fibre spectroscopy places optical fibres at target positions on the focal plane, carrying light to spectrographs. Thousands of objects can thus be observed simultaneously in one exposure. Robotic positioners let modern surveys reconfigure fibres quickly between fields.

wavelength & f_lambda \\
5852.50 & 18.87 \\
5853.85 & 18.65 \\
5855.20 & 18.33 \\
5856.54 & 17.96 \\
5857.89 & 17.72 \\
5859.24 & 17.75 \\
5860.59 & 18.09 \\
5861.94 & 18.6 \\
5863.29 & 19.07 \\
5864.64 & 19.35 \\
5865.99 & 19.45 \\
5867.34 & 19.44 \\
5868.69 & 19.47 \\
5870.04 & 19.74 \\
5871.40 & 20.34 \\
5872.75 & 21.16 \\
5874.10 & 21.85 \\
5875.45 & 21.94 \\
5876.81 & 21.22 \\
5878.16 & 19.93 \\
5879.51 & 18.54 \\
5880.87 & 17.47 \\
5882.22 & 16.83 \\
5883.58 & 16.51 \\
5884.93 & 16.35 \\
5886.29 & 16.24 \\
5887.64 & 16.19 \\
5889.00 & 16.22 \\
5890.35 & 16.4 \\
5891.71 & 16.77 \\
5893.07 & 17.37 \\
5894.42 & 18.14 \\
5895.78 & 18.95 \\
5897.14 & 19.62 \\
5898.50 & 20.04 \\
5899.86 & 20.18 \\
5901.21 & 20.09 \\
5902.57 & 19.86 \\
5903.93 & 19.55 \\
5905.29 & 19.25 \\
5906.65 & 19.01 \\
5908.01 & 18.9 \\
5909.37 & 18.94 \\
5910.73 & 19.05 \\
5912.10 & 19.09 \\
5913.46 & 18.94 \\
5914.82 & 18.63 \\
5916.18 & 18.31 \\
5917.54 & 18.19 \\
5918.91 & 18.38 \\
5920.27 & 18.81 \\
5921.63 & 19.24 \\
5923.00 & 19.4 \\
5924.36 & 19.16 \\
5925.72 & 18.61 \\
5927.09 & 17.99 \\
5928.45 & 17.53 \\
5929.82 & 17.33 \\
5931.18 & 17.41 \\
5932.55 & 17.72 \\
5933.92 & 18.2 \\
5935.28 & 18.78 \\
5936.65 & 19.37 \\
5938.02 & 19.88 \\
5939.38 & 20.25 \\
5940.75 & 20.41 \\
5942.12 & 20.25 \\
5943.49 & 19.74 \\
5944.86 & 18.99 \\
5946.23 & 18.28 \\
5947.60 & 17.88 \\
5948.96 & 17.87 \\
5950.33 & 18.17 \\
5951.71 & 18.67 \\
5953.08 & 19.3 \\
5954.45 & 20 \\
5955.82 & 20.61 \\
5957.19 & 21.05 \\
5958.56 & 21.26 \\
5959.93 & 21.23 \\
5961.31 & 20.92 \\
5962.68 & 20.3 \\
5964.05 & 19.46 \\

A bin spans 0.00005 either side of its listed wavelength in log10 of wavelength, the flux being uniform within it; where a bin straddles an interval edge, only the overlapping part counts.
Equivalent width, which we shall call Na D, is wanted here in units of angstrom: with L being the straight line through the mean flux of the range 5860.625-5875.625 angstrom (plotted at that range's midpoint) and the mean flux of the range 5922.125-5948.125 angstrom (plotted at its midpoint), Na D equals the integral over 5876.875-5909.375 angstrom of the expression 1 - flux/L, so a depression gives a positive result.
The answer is 2.0 angstrom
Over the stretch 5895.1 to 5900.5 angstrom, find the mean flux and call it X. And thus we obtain 19.7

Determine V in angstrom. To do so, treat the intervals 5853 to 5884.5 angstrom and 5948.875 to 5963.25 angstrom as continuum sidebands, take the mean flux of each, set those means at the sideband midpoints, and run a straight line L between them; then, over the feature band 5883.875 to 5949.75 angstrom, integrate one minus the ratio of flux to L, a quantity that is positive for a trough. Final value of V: 3.5 angstrom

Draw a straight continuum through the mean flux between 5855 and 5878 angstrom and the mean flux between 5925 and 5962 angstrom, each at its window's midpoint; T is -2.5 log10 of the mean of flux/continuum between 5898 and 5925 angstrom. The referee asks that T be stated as 0.01 mag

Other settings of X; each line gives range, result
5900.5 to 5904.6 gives 19.9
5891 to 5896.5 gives 17.8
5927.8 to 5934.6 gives 17.6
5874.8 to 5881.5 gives 19.8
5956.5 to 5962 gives 21.1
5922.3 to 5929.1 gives 18.5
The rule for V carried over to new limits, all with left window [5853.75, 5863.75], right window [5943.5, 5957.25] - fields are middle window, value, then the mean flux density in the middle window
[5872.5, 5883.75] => -0.7 angstrom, 19.6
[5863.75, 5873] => -0.7 angstrom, 19.8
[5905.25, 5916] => -0.1 angstrom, 18.9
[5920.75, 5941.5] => 0.1 angstrom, 18.8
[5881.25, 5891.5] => 1.1 angstrom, 16.4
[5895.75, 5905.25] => -0.6 angstrom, 19.8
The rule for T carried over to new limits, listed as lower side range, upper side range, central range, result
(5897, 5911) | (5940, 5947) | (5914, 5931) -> 0.06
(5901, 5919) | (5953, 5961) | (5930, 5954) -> 0.07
